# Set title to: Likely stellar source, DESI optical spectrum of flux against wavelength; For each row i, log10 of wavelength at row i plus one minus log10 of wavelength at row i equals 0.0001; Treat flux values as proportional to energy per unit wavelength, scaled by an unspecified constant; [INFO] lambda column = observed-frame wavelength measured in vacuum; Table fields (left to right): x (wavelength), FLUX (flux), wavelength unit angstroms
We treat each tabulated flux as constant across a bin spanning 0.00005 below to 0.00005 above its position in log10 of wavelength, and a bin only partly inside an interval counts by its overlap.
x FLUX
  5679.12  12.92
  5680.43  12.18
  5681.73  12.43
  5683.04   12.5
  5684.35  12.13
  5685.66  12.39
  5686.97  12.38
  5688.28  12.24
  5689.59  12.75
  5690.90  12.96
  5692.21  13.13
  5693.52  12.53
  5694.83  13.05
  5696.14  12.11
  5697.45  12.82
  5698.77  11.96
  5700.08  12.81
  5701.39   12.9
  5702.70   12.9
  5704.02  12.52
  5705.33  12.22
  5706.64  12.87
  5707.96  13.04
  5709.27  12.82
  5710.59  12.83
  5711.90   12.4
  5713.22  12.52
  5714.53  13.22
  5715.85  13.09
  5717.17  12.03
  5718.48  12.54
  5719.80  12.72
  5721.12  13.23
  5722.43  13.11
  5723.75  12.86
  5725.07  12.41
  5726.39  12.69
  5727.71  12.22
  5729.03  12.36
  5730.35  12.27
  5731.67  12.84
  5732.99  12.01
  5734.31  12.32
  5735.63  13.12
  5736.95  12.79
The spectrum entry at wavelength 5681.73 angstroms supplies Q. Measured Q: 12.43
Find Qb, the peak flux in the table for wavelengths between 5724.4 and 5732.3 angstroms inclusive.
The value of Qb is 12.84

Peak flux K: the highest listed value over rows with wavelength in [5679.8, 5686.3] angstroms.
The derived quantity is 12.5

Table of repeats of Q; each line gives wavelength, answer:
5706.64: 12.87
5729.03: 12.36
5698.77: 11.96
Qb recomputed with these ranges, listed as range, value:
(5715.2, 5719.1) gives 13.09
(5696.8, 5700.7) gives 12.82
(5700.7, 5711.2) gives 13.04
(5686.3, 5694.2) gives 13.13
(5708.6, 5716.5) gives 13.22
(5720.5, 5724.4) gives 13.23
